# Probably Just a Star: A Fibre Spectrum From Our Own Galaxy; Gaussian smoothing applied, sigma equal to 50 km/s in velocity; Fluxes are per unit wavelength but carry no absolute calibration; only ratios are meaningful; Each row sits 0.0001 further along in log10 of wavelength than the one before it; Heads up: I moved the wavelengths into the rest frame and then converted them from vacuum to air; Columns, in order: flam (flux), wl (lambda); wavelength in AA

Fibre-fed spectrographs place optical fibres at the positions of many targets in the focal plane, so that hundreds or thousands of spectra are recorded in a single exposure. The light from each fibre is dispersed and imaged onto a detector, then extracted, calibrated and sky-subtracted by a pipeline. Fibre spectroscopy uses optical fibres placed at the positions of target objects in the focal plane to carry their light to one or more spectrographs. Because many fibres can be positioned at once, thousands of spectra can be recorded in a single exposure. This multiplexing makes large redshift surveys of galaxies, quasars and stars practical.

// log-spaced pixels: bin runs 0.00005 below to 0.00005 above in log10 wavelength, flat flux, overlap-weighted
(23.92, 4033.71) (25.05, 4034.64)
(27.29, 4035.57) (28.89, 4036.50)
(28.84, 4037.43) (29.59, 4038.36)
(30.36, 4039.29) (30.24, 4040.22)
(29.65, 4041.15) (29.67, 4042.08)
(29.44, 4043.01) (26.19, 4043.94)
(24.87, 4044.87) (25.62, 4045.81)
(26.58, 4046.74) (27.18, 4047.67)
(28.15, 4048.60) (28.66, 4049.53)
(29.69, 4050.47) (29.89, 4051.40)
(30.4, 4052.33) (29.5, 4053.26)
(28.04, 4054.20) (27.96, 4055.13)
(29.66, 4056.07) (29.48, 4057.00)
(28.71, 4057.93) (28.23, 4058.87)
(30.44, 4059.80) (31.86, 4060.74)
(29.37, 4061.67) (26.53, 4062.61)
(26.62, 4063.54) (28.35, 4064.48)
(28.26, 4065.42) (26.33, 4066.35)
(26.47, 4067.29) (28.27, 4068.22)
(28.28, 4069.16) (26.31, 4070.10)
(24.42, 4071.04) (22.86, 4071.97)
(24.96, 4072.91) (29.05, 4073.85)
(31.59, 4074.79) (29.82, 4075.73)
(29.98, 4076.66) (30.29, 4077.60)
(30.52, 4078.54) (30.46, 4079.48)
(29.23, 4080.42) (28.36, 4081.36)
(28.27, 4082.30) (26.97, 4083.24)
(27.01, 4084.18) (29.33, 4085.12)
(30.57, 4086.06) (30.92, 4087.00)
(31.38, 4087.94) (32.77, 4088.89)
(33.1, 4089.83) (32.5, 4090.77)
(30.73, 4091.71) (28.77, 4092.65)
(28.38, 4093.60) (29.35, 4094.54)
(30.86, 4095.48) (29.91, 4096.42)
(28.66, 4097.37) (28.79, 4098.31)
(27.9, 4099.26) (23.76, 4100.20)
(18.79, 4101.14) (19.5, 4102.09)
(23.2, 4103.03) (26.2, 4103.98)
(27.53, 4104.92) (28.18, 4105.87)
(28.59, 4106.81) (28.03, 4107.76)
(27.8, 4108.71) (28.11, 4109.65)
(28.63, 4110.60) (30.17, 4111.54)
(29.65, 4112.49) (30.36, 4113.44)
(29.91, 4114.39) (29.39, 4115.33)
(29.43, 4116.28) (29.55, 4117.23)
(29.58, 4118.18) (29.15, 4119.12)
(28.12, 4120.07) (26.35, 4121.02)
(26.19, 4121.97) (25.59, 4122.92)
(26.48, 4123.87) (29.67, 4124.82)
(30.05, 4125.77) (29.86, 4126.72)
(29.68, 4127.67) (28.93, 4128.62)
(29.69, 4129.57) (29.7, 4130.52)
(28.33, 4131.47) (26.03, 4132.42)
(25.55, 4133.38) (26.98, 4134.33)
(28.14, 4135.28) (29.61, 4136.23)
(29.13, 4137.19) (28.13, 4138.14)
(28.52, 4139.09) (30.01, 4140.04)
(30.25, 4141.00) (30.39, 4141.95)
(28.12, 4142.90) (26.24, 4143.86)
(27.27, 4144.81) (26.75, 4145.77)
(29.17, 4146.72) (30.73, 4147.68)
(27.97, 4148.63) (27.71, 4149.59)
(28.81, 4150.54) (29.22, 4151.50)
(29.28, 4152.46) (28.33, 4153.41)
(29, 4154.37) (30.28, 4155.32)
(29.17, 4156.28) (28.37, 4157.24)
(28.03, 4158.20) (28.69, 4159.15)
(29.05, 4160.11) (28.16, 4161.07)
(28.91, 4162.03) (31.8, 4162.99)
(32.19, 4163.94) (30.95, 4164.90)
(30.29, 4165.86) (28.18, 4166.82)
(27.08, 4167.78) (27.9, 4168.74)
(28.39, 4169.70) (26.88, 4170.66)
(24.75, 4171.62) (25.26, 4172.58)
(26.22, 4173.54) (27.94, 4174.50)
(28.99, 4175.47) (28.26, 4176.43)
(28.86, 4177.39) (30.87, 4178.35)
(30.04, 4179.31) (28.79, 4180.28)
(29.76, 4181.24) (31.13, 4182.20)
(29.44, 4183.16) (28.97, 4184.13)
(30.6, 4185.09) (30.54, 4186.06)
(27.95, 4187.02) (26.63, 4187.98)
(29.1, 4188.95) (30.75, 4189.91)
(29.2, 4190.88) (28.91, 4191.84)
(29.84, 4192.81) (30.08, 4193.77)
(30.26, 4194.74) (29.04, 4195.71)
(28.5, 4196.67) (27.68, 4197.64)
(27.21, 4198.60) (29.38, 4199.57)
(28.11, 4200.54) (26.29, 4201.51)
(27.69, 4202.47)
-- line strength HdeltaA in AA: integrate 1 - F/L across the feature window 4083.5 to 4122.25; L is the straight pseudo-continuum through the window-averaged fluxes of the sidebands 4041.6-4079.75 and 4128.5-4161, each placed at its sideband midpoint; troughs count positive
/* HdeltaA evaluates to -0.1 AA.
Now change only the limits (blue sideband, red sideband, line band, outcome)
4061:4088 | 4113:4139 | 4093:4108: 0.9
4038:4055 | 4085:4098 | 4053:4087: 1.3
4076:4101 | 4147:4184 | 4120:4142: 0.6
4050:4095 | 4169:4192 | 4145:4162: 0.0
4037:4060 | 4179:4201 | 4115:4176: 1.1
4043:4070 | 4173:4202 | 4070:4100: -0.9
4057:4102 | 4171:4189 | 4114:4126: 0.1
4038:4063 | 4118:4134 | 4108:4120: -0.4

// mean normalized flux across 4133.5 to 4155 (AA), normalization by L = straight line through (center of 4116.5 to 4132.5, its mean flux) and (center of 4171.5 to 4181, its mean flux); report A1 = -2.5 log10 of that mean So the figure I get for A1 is -0.01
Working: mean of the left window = 28.5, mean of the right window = 28.2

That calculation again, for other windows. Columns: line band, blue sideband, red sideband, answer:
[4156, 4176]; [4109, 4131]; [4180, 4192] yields 0.03 mag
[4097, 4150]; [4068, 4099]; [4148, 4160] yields 0.04 mag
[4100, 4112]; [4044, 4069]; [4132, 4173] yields 0.09 mag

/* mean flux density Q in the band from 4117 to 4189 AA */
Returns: 28.6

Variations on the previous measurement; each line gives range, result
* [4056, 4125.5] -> 28.4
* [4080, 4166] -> 28.6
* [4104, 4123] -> 28.5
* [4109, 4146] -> 28.6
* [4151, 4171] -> 29.1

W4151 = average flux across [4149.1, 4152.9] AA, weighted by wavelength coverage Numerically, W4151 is 28.7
